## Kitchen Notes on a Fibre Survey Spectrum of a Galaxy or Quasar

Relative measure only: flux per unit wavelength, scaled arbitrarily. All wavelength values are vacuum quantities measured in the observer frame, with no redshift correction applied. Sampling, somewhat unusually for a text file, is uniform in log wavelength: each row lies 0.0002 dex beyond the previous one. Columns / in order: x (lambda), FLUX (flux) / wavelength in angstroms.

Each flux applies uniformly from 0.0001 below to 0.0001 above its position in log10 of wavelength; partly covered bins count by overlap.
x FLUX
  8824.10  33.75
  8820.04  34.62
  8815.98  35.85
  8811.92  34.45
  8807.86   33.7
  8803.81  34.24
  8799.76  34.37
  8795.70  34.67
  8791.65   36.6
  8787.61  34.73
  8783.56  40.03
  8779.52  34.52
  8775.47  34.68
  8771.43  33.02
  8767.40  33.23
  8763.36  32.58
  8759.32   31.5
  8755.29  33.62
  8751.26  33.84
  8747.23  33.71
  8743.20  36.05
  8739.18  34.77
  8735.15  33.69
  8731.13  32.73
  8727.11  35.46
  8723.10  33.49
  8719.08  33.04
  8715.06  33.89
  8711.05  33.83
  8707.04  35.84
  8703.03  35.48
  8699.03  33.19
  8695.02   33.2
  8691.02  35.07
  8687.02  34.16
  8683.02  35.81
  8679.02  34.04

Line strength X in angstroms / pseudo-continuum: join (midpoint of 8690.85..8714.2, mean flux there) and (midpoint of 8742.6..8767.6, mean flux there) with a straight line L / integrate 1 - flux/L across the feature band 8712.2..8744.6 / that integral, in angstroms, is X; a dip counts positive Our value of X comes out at -0.2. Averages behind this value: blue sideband 34.4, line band 34.1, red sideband 33.4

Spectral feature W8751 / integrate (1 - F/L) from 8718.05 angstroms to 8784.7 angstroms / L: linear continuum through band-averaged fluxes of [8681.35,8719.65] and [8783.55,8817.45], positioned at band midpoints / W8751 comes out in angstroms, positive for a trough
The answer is 1.4 angstroms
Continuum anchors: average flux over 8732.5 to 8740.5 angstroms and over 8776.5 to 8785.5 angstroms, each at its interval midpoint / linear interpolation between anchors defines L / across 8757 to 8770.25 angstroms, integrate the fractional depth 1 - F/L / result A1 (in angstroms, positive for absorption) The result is 1.2 angstroms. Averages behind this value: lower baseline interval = 34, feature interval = 32.5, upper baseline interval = 36.9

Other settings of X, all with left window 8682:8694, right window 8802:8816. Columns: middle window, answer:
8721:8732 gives 0.21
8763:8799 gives -0.53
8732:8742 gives 0.12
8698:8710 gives -0.05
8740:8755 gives 0.07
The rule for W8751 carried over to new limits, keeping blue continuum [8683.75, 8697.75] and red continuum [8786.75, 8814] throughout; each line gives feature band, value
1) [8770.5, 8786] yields -0.5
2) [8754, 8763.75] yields 0.6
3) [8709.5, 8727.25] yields 0.3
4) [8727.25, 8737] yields 0.2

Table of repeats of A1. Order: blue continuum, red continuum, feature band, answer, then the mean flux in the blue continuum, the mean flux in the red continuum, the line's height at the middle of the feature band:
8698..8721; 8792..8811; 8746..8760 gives 0.4 angstroms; 34.3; 34.5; 34.4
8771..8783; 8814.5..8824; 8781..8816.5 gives -0.5 angstroms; 34.9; 34.9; 34.9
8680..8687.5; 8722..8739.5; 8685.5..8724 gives 0.5 angstroms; 35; 34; 34.6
